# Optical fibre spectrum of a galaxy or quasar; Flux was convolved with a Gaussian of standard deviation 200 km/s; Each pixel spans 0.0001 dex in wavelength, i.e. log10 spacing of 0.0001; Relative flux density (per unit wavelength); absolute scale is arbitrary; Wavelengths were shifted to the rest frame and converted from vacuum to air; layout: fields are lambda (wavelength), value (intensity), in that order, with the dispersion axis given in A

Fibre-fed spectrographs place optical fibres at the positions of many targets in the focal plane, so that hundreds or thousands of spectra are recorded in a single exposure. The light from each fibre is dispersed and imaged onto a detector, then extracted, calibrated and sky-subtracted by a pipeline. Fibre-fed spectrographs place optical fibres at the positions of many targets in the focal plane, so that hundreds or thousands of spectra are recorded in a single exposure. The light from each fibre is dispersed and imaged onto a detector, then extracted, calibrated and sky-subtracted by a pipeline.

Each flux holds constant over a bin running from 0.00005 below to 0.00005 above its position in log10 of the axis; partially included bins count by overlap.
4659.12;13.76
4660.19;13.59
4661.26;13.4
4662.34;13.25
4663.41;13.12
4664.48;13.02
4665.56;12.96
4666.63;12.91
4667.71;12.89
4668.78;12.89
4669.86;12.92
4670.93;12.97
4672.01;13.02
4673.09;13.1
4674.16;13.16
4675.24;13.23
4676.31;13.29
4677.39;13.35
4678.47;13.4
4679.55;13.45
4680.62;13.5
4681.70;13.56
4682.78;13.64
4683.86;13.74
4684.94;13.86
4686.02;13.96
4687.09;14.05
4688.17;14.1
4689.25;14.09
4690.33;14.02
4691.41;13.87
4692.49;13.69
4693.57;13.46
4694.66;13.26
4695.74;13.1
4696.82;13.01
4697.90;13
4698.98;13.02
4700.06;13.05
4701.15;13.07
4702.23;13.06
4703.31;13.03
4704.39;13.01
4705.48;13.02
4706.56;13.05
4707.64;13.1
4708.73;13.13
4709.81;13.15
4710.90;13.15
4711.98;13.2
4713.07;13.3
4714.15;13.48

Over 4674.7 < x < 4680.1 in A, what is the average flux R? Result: 13.4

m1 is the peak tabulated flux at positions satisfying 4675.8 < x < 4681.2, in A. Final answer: 13.5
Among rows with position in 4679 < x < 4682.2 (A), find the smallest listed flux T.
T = 13.45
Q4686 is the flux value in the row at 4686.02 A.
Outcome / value 13.96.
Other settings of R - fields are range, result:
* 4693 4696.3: 13.3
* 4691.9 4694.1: 13.6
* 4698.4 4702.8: 13.1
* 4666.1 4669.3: 12.9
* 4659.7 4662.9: 13.4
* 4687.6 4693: 14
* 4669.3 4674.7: 13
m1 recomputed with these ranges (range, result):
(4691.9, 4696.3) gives 13.69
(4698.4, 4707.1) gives 13.07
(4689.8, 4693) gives 14.02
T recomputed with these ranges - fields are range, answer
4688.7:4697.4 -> 13.01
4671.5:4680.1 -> 13.02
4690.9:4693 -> 13.69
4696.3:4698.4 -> 13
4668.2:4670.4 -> 12.89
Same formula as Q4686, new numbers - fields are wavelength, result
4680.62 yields 13.5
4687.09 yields 14.05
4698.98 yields 13.02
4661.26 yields 13.4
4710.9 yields 13.15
